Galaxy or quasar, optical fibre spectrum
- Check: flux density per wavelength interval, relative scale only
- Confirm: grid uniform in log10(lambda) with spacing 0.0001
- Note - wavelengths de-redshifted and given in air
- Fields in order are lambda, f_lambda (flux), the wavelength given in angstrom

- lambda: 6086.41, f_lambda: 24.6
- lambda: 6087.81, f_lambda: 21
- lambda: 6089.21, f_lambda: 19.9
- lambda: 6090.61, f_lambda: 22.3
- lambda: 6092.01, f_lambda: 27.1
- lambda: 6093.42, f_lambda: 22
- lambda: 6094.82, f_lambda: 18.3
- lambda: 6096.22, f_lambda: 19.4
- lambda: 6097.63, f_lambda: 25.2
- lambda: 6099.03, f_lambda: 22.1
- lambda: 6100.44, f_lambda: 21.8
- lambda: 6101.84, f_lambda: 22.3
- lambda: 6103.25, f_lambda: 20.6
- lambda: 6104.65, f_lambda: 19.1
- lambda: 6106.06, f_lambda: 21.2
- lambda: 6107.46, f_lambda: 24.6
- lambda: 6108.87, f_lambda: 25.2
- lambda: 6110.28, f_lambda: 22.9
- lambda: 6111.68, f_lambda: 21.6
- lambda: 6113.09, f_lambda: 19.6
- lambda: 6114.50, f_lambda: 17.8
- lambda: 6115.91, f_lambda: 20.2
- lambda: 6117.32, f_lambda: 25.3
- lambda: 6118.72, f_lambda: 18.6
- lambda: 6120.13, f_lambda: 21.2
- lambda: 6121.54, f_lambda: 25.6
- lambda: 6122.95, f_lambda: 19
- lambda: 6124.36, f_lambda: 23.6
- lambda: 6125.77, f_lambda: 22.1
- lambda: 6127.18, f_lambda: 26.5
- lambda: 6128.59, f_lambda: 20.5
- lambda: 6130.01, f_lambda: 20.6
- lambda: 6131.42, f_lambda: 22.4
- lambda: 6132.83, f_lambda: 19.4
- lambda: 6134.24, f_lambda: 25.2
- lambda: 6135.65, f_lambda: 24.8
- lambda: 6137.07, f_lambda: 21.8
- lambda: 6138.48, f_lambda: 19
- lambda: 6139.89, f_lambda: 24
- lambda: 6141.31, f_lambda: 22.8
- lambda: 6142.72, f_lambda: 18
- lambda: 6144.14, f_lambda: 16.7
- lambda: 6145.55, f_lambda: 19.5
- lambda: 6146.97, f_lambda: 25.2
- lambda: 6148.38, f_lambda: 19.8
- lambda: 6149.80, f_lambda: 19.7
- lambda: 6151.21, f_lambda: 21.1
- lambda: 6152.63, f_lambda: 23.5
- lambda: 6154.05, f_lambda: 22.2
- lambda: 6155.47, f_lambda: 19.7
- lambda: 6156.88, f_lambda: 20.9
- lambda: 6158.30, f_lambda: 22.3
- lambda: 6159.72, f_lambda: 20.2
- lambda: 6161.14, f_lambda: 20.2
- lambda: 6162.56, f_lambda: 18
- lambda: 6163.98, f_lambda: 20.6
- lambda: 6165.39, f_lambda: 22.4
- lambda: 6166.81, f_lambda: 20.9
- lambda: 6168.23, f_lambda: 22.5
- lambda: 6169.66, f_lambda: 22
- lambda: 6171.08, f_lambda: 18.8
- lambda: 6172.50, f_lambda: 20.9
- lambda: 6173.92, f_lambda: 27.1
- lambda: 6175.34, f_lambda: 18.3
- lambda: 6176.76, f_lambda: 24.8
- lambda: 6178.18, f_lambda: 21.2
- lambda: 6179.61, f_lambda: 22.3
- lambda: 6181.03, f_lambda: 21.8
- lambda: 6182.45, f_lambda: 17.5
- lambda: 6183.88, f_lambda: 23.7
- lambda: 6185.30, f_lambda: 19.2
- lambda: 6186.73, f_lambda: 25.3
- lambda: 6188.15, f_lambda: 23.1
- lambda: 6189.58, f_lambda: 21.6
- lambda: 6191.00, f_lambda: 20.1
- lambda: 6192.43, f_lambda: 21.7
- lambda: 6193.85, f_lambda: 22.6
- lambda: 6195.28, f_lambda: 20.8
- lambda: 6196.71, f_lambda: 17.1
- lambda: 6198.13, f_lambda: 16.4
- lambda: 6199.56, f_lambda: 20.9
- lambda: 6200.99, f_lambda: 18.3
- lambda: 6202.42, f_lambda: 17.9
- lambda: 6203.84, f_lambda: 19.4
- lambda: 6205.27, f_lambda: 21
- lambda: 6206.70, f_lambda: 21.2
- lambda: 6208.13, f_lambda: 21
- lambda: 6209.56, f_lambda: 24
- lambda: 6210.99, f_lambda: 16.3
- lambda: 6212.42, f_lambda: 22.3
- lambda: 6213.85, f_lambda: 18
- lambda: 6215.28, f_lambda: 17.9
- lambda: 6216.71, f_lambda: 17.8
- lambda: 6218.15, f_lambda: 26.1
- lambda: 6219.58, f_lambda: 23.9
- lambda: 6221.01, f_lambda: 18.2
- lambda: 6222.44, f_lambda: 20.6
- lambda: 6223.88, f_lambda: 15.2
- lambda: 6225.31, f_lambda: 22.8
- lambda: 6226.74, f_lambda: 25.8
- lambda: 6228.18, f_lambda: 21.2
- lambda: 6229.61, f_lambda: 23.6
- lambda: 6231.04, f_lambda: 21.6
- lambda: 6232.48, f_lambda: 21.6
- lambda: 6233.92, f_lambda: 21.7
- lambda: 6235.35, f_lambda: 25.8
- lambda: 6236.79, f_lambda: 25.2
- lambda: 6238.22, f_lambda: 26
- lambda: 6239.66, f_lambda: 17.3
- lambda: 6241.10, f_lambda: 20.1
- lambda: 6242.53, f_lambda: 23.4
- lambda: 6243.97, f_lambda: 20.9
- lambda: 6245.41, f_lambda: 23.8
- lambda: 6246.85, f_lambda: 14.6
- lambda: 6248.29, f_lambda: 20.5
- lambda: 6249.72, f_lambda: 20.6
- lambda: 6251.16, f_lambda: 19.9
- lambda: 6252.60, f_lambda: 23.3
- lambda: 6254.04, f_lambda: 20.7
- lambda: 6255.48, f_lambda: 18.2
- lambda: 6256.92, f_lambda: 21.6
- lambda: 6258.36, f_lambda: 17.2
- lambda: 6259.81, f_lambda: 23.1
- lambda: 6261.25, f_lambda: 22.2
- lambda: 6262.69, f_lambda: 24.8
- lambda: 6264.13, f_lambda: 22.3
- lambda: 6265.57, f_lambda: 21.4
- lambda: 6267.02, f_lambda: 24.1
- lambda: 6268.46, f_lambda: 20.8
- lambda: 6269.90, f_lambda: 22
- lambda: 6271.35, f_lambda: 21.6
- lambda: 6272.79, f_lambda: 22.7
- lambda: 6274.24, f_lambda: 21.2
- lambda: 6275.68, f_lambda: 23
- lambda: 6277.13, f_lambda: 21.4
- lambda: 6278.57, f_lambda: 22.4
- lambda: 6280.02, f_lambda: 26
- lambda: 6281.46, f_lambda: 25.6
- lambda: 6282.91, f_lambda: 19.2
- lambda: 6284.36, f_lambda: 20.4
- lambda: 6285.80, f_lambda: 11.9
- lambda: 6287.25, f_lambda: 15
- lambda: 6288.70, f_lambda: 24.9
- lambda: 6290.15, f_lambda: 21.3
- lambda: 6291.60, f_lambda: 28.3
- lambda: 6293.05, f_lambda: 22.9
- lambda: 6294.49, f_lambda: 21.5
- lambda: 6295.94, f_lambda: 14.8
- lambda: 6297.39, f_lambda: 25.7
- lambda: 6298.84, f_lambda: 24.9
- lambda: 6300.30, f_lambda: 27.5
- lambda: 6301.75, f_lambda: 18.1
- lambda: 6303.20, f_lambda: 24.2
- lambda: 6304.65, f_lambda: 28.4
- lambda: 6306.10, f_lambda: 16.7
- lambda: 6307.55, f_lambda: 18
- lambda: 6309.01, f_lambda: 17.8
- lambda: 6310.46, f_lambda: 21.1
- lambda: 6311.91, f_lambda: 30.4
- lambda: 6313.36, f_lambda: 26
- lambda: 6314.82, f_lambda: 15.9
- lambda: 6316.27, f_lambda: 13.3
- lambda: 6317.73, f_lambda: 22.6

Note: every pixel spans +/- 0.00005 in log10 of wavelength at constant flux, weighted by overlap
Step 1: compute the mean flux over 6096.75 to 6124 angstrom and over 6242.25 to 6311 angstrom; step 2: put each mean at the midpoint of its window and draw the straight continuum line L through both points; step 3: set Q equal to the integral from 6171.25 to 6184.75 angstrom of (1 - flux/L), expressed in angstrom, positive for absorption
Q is -0.1 angstrom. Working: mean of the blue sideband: 21.8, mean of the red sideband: 21.5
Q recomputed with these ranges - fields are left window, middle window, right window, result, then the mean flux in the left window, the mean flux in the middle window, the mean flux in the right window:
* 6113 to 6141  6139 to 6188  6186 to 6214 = -0.19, 21.9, 21.3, 20.5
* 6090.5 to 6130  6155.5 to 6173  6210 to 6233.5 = 0.54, 22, 20.8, 20.9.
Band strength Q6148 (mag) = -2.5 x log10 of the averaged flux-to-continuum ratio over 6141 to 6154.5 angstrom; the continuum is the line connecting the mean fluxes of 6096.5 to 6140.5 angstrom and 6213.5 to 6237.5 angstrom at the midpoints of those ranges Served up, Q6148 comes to 0.06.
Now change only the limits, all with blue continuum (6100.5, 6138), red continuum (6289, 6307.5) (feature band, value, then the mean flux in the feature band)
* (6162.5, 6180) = 0.027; 21.6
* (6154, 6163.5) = 0.090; 20.4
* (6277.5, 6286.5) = 0.084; 21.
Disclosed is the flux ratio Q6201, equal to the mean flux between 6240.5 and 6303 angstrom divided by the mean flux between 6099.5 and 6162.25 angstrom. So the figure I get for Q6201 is 1.0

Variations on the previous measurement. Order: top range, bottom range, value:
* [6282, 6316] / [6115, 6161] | 0.99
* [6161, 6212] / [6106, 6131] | 0.95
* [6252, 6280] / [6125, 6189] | 1.02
